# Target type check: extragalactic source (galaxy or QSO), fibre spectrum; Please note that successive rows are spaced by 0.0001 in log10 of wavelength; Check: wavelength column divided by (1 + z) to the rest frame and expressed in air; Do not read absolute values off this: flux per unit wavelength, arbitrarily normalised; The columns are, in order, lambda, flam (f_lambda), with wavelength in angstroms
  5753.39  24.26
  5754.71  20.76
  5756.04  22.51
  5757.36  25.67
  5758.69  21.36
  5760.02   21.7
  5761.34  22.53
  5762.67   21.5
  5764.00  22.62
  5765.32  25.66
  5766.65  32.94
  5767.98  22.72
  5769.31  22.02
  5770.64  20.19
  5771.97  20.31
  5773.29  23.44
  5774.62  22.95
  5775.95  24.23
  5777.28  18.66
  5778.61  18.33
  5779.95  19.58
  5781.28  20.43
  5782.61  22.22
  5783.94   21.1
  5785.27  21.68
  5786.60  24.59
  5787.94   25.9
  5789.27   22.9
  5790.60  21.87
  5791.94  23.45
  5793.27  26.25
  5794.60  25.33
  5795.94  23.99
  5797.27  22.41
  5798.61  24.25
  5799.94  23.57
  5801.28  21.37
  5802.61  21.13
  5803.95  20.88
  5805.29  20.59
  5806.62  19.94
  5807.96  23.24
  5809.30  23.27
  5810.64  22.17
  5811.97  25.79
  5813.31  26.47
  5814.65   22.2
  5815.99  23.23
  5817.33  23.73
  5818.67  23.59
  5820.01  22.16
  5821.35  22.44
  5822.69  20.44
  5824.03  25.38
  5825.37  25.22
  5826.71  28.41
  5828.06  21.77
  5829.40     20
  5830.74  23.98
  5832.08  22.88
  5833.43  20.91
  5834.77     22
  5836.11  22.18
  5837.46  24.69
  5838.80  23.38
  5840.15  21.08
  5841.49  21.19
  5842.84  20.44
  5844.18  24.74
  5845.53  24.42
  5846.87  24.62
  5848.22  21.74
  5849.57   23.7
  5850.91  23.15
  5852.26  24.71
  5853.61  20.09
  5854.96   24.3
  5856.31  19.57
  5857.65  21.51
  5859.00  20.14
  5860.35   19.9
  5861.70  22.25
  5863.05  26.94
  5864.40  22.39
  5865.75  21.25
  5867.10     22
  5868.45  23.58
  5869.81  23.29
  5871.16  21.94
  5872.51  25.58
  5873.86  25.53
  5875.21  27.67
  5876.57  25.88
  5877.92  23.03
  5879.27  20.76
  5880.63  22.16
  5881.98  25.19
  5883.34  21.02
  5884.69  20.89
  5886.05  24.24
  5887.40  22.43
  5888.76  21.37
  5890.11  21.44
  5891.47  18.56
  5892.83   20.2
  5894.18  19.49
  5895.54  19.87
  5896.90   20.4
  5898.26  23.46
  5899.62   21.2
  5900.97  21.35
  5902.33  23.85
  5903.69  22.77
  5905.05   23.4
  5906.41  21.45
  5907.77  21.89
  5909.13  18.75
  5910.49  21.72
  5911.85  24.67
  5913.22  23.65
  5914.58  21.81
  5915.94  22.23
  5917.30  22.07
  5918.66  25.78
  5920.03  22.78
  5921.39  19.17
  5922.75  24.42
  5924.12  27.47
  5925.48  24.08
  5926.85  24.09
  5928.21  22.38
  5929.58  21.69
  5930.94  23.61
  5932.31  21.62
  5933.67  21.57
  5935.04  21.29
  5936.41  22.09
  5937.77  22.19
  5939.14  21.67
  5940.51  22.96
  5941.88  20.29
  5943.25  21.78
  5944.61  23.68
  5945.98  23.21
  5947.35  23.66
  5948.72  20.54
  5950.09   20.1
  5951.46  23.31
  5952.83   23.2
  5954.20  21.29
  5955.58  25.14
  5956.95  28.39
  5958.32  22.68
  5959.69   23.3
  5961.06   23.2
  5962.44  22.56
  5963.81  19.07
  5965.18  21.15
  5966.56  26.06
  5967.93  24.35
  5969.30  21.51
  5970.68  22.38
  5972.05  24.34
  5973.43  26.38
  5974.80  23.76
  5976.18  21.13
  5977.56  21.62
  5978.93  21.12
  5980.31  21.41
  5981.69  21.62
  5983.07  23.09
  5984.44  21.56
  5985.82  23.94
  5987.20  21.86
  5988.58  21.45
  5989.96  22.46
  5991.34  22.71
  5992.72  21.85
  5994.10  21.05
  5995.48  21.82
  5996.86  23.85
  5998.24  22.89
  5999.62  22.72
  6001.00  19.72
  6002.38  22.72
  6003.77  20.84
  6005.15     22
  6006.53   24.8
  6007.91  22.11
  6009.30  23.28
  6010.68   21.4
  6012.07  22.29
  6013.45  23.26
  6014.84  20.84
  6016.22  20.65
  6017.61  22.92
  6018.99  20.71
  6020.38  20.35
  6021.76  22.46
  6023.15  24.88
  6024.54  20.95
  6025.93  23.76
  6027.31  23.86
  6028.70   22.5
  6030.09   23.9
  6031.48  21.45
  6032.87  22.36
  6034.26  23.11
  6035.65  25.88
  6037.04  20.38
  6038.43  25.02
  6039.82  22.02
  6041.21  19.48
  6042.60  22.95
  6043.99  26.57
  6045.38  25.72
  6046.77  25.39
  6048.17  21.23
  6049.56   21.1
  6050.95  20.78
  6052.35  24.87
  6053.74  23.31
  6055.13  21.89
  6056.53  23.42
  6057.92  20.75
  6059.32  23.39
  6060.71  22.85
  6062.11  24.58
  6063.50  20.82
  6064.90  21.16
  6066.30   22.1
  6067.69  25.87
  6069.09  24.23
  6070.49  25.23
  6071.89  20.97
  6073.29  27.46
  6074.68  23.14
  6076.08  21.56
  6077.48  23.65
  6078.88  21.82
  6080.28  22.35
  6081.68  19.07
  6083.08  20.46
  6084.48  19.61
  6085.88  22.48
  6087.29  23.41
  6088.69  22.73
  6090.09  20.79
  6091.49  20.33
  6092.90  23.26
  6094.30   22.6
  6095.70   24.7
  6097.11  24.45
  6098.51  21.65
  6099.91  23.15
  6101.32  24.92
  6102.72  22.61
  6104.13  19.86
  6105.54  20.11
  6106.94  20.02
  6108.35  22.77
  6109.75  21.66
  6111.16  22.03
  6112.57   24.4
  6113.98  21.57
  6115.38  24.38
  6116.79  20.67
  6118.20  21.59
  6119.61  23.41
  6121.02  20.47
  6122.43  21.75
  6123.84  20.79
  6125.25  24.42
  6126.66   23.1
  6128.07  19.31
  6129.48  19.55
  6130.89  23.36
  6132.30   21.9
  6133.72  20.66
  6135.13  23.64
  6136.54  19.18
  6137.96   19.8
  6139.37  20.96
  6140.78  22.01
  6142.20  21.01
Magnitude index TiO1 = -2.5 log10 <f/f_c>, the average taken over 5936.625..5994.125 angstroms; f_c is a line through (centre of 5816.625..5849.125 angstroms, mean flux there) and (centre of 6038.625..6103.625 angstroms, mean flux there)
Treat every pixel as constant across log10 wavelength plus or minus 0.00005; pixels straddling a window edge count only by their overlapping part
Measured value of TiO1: 0.012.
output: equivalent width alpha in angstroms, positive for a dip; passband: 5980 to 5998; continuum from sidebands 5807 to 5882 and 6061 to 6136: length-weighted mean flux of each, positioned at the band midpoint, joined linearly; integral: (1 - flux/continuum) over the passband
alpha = 0.32 angstroms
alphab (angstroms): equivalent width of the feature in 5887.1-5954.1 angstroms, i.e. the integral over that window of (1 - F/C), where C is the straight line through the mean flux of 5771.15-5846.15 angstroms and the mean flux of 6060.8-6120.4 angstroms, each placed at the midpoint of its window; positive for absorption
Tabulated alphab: 1.3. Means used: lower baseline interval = 22.7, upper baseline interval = 22.5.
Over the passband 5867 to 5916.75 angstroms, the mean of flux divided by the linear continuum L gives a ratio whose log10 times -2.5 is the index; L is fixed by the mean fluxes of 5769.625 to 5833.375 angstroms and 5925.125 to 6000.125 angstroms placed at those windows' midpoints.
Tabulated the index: 0.01 mag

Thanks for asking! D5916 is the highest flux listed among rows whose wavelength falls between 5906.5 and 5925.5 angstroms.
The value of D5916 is 27.47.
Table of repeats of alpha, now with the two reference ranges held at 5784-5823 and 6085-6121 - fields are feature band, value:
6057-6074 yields -0.66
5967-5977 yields -0.35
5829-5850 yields 0.30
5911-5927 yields -0.49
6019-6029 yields -0.01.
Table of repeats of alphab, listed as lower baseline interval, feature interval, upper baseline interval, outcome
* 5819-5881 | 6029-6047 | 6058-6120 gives -0.6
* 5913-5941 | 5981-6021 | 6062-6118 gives 0.9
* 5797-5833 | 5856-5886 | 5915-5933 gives 0.2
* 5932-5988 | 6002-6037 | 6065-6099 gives 0.2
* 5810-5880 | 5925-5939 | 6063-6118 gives 0.3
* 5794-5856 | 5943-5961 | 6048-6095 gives -0.3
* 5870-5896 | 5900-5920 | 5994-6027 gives 0.0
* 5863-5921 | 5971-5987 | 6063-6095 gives -0.2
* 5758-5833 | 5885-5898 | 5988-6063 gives 1.0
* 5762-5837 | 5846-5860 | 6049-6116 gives 0.3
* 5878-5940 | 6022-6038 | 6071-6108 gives -0.6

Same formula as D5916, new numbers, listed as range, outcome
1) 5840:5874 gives 26.94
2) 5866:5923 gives 27.67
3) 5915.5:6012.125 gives 28.39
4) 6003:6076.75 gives 27.46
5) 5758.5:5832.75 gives 32.94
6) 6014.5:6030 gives 24.88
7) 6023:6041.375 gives 25.88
